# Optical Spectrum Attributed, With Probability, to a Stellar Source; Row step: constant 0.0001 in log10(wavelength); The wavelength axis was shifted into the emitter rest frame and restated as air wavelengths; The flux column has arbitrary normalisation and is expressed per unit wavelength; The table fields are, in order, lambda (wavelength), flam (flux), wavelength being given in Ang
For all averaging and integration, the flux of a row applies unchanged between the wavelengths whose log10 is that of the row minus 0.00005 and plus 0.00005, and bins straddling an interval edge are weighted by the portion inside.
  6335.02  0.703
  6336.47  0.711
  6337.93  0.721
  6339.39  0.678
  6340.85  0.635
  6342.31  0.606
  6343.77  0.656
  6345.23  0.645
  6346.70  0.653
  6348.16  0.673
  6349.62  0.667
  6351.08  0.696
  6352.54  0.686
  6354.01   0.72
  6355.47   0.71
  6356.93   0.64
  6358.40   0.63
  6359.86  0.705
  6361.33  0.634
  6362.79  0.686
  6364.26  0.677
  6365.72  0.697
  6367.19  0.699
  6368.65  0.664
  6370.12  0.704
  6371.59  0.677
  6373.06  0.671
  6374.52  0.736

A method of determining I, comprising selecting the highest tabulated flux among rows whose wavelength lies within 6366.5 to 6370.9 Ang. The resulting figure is 0.704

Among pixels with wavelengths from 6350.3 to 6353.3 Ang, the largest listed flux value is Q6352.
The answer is 0.696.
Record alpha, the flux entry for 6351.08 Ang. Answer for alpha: 0.696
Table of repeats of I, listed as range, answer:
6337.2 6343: 0.721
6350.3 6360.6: 0.72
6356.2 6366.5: 0.705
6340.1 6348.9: 0.673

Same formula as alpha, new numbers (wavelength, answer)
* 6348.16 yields 0.673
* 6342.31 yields 0.606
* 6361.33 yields 0.634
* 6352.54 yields 0.686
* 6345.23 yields 0.645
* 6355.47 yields 0.71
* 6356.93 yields 0.64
